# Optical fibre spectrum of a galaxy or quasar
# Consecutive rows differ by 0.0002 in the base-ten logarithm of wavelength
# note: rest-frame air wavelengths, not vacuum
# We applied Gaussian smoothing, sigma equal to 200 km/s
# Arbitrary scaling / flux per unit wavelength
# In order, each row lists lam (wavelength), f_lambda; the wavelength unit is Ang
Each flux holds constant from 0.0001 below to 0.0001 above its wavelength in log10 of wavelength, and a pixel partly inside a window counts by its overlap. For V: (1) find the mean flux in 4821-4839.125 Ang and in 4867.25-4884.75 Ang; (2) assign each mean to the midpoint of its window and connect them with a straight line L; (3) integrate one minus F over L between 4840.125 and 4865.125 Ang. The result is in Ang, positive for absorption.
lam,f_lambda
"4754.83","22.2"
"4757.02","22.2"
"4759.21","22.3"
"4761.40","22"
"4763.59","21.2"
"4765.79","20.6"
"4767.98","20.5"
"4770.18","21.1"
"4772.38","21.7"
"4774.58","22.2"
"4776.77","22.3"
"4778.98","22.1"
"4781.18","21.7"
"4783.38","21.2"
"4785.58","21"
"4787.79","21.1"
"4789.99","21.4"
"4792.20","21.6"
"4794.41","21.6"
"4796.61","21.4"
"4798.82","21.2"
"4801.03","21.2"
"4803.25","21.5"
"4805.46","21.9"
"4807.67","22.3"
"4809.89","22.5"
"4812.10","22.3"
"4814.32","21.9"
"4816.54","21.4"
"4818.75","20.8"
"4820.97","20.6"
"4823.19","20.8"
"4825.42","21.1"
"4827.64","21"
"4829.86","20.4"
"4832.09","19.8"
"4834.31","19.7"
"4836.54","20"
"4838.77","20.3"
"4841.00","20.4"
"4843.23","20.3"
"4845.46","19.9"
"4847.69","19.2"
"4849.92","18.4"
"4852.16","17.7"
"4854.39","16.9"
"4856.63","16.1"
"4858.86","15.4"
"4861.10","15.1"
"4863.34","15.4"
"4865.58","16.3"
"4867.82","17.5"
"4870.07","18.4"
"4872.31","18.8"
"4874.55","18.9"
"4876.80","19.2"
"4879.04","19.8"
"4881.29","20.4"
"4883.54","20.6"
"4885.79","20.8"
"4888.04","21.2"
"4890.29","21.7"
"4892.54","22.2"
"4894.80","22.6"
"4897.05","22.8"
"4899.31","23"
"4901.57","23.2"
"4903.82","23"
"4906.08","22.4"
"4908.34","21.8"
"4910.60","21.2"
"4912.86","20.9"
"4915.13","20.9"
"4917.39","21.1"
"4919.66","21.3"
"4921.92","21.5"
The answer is 2.79 Ang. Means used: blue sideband 20.4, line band 17.6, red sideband 19.3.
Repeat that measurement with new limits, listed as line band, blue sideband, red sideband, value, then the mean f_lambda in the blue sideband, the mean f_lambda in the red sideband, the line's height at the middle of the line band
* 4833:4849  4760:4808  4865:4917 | 0.9 Ang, 21.5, 20.8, 21.1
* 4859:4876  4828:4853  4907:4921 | 2.6 Ang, 19.7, 21.2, 20.3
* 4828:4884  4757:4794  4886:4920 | 8.2 Ang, 21.5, 21.9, 21.8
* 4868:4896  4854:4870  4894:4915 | -1.8 Ang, 16.2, 22.2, 19.1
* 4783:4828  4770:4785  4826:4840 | -0.9 Ang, 21.8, 20.2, 21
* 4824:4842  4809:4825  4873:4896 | 0.8 Ang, 21.4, 20.7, 21.3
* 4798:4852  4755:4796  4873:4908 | 2.0 Ang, 21.6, 21.4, 21.5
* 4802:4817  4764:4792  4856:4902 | -0.9 Ang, 21.4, 19.5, 20.8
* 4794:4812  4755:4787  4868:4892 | -0.5 Ang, 21.6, 19.9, 21.1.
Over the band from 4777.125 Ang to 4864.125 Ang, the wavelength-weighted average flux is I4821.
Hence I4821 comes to 20.2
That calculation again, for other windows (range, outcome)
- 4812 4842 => 20.7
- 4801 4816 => 22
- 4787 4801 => 21.4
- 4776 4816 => 21.7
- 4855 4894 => 18.7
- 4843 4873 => 17.4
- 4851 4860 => 16.5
